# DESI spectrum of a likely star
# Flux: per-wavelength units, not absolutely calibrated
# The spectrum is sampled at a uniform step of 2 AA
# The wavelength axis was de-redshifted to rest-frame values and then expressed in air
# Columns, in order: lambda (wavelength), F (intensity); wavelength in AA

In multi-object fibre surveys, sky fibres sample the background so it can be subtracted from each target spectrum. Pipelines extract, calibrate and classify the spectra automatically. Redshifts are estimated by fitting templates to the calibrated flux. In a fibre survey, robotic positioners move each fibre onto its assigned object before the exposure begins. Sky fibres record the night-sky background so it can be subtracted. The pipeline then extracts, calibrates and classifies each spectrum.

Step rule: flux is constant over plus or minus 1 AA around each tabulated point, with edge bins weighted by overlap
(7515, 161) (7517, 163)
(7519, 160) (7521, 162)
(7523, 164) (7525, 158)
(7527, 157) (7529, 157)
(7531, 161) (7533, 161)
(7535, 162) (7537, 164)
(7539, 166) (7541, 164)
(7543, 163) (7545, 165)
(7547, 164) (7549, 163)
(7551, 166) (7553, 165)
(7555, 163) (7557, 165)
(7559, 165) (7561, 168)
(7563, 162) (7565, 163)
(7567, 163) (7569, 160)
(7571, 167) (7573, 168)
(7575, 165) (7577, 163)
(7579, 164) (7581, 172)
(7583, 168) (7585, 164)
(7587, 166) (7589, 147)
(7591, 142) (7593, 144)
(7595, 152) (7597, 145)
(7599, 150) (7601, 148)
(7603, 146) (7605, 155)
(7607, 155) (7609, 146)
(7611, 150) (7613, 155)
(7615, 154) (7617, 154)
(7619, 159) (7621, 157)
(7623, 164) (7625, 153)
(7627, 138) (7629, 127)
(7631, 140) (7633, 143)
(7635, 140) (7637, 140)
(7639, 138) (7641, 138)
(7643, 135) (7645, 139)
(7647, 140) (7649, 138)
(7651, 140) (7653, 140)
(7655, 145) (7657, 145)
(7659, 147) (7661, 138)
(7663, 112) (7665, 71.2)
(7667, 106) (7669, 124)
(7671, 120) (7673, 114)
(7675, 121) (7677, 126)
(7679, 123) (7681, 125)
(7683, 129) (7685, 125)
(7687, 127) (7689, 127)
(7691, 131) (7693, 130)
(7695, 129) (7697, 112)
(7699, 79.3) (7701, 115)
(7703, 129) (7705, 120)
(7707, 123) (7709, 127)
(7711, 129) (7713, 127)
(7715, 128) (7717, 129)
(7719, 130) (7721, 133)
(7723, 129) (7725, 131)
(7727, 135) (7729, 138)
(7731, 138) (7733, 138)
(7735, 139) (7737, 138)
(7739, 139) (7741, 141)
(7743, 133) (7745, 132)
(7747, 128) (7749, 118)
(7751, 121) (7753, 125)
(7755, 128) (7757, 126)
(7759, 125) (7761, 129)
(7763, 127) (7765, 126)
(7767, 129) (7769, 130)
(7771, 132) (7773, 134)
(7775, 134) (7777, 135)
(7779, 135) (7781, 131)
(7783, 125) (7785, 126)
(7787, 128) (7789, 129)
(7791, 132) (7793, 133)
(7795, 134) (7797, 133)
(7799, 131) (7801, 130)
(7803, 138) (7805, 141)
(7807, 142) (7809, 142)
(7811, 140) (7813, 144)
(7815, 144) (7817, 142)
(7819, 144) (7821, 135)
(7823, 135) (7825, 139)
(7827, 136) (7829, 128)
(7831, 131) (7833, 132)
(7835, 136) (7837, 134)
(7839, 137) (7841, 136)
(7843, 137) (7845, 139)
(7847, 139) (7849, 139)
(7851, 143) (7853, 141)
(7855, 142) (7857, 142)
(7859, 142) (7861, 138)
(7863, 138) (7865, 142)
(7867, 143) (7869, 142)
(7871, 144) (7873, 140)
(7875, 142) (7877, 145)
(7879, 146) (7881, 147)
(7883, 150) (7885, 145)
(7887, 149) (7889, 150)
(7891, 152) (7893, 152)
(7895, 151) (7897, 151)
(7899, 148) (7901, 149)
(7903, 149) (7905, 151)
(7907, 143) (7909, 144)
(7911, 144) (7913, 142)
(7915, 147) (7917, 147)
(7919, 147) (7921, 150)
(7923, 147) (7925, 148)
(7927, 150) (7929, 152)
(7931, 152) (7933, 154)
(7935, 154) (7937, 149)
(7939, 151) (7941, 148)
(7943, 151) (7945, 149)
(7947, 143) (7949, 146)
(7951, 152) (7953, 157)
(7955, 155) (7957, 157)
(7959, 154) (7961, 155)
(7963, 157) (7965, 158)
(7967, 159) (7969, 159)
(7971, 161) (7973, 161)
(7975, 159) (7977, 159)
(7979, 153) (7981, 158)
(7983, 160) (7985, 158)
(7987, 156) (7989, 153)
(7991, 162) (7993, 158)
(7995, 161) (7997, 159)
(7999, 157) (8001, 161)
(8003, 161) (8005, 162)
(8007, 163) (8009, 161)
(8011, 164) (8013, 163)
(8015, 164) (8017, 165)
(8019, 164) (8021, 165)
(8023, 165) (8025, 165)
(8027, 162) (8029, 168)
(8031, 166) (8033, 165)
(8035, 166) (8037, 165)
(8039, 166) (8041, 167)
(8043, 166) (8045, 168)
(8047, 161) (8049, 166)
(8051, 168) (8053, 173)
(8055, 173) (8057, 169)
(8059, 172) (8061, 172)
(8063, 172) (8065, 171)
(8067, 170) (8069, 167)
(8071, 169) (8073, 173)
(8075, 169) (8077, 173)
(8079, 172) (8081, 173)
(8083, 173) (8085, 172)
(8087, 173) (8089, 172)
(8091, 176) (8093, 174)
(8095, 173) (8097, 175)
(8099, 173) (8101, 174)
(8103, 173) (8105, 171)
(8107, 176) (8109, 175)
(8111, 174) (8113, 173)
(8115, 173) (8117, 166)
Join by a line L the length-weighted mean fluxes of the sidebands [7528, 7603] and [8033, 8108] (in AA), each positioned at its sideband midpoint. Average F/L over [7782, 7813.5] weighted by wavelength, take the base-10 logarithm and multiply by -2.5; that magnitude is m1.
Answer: 0.23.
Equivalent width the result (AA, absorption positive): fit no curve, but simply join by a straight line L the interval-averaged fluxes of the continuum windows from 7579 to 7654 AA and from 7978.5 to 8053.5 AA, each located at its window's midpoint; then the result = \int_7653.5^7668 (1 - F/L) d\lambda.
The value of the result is 2.5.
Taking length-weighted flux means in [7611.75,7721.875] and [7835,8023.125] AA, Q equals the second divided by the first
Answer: 1.15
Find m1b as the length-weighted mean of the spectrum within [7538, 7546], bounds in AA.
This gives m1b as 164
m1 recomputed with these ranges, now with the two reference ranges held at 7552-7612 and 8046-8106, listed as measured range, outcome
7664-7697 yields 0.32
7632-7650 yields 0.15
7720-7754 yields 0.22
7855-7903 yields 0.14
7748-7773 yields 0.27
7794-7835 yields 0.20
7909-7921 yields 0.15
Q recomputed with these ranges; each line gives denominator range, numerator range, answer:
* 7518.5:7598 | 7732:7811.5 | 0.82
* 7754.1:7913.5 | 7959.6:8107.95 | 1.20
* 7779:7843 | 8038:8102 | 1.26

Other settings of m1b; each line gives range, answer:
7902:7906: 150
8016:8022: 165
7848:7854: 141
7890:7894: 152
